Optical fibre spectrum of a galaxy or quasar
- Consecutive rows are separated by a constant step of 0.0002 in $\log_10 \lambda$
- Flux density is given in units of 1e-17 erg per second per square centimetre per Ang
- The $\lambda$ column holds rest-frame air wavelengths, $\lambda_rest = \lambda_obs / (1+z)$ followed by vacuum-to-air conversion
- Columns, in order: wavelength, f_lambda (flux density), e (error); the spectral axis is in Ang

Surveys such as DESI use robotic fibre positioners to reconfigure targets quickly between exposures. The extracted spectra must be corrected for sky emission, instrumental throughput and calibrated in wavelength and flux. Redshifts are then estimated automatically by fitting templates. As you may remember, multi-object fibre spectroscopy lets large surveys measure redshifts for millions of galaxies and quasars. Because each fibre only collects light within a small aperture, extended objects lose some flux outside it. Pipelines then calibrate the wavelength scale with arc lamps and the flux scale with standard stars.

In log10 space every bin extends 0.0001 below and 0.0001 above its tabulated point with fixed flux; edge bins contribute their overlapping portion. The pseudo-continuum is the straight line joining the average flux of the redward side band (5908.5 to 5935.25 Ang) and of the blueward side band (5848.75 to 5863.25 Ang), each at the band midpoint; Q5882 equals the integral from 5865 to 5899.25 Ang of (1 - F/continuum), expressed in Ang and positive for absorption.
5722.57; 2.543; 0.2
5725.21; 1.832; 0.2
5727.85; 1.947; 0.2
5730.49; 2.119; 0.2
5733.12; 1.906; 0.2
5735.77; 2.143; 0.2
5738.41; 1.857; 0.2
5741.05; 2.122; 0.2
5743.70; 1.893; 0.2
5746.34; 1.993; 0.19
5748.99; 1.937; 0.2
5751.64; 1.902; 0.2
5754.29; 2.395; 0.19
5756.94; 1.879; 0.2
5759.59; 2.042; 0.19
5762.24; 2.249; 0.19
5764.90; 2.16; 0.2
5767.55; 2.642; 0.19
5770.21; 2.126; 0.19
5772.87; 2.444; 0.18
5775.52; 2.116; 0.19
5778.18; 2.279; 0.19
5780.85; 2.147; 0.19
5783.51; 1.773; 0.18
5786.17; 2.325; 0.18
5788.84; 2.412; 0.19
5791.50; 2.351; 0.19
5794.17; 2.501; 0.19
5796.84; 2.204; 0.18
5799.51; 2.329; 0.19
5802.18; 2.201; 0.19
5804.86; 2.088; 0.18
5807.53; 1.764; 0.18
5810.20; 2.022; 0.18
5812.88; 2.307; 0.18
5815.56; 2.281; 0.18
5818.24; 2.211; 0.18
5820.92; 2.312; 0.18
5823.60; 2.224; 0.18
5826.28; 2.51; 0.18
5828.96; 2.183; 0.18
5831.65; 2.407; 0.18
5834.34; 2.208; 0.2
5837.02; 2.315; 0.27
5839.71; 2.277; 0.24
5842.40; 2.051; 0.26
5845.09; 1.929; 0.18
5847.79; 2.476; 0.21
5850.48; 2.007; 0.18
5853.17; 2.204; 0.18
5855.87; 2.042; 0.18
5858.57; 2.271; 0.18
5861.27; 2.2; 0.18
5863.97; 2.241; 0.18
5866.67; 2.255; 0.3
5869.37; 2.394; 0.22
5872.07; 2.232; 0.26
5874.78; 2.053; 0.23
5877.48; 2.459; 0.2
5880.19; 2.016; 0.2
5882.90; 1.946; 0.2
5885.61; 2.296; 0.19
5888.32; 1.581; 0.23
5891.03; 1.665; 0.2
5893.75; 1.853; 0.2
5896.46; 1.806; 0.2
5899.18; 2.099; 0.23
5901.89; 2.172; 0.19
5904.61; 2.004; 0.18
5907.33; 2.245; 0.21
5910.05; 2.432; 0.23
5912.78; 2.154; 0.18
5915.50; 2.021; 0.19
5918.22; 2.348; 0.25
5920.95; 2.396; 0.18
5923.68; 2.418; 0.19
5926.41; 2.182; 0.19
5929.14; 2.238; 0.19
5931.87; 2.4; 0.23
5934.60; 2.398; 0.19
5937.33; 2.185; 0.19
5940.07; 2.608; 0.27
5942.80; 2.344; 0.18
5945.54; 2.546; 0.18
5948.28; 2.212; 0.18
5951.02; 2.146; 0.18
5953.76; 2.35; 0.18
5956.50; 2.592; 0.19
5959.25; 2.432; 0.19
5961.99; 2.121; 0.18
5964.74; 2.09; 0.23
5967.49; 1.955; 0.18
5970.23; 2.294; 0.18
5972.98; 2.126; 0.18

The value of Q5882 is 2.5 Ang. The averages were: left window 2.16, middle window 2.05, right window 2.3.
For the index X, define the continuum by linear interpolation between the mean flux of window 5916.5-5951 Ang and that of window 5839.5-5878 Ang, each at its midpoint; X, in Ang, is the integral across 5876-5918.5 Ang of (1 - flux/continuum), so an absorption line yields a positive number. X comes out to 3.97 Ang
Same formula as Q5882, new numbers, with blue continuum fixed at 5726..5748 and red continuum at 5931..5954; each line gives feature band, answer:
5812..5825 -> -0.8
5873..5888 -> 0.9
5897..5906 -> 0.9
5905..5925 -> 0.3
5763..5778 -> -1.8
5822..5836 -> -1.0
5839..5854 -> 0.2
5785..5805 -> -2.1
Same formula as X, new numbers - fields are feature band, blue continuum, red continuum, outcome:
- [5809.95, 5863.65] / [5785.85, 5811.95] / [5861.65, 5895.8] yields -1.85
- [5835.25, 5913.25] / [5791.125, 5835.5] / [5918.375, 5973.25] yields 4.90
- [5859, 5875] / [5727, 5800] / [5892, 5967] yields -0.25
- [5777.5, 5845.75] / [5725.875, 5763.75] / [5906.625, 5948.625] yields -2.70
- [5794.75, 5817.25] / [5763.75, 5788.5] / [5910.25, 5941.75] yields 0.85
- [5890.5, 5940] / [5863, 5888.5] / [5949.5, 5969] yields 0.40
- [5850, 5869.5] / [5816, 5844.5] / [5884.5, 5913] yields -0.38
